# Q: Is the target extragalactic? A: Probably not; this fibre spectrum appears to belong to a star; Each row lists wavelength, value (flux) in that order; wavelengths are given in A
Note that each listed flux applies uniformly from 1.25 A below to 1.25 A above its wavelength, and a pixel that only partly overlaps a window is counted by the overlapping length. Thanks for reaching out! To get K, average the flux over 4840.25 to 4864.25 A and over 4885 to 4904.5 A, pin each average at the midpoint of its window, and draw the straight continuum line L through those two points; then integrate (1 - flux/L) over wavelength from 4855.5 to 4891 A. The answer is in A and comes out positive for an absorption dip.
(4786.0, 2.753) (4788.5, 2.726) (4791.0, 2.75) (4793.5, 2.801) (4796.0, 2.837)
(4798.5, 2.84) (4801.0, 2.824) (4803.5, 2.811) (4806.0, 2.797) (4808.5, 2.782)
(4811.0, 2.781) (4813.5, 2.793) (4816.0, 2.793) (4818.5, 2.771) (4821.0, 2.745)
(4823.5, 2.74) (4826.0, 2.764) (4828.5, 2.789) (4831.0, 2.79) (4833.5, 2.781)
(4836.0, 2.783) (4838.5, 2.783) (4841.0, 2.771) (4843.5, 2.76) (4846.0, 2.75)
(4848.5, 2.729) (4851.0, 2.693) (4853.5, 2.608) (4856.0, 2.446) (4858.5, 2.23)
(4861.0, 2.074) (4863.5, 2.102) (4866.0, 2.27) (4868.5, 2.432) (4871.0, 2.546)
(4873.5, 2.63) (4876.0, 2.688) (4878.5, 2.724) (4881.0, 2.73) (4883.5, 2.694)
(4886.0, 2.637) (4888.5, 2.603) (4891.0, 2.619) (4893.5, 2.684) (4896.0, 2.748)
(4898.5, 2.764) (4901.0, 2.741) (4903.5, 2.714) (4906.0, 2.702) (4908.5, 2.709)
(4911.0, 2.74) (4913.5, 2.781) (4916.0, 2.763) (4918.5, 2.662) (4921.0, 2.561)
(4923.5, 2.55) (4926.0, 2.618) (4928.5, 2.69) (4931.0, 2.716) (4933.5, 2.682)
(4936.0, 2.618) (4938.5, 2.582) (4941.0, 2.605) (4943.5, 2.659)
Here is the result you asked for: 1.6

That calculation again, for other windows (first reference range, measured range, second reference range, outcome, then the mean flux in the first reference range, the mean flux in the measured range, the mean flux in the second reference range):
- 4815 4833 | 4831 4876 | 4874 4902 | 2.8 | 2.77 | 2.56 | 2.69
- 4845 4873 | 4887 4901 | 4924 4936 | -0.7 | 2.45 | 2.69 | 2.66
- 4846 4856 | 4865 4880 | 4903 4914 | 0.7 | 2.66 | 2.56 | 2.73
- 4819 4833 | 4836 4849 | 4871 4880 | -0.1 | 2.77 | 2.76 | 2.66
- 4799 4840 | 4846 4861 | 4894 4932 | 1.3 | 2.78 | 2.52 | 2.7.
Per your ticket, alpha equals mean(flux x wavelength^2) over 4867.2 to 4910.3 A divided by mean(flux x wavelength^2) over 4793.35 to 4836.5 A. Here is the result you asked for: 1.0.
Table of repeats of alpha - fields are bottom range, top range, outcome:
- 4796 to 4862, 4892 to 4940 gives 1.03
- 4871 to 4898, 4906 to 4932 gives 1.02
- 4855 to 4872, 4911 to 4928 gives 1.19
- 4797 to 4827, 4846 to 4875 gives 0.90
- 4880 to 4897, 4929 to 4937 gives 1.02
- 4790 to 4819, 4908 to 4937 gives 1.00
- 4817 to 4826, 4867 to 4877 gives 0.95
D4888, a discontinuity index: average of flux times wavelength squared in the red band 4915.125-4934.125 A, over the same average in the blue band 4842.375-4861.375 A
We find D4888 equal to 1.07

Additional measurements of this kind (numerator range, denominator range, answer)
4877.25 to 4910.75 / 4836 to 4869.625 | 1.09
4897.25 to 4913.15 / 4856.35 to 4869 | 1.25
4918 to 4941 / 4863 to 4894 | 1.04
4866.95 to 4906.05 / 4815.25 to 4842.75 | 0.98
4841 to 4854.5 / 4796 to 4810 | 0.98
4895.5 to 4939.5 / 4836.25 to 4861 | 1.06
